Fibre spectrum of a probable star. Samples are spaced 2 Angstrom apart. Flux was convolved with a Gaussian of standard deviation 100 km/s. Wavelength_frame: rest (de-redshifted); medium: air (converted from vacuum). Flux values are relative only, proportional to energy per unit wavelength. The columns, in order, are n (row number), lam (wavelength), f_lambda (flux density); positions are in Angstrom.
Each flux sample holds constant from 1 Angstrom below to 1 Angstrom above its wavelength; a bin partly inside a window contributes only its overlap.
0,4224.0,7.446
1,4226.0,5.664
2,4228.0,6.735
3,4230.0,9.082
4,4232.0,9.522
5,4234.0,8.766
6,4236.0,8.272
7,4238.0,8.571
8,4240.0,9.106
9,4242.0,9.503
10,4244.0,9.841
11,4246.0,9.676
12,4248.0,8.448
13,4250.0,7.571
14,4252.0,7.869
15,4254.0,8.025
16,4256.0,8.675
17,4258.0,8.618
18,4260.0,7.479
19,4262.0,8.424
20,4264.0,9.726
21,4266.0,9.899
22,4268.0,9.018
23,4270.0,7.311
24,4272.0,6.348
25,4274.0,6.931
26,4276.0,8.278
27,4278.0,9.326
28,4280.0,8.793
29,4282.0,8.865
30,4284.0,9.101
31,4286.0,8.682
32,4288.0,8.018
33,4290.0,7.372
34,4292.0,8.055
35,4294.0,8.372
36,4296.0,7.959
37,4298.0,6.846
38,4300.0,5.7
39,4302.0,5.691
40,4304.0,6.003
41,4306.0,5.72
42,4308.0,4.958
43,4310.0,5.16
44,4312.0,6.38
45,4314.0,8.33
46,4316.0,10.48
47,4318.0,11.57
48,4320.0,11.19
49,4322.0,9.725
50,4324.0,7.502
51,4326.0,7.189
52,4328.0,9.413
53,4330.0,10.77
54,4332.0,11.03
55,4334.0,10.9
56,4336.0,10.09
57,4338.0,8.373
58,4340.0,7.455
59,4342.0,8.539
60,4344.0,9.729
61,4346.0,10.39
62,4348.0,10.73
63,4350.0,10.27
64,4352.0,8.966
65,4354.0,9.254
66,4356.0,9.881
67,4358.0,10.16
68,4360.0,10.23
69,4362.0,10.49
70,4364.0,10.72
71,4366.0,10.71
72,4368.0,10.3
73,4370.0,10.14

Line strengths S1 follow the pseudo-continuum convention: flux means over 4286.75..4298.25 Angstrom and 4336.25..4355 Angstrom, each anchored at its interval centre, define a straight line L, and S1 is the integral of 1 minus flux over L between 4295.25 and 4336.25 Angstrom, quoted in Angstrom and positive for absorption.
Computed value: 1.7 Angstrom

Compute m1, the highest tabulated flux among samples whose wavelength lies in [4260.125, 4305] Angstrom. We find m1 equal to 9.899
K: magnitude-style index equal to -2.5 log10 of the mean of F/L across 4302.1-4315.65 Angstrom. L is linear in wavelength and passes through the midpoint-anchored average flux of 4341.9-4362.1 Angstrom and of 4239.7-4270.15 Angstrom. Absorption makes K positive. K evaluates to 0.44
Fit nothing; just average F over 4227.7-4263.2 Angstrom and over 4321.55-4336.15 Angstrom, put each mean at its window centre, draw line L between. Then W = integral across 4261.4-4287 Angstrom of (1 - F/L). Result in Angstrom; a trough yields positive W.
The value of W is 1.2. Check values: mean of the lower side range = 8.61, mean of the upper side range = 9.54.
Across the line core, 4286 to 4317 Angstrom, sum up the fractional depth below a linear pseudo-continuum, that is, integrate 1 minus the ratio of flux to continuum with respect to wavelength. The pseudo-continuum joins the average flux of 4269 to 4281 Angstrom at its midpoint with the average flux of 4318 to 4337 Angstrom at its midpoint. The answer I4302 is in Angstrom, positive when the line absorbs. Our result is 6.2 Angstrom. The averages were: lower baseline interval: 7.83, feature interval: 7.06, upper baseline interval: 9.85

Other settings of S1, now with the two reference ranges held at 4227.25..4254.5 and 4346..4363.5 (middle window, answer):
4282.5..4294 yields 1.2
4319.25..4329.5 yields 0.7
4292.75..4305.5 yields 3.6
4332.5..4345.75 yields 0.7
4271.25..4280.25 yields 1.2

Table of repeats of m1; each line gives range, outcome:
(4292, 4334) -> 11.57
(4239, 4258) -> 9.841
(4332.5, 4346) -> 10.9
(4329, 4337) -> 11.03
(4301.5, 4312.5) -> 6.38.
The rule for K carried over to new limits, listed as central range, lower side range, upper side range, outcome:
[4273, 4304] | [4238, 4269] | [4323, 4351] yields 0.16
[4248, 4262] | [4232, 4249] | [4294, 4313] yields 0.04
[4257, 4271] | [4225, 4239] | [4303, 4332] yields -0.06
